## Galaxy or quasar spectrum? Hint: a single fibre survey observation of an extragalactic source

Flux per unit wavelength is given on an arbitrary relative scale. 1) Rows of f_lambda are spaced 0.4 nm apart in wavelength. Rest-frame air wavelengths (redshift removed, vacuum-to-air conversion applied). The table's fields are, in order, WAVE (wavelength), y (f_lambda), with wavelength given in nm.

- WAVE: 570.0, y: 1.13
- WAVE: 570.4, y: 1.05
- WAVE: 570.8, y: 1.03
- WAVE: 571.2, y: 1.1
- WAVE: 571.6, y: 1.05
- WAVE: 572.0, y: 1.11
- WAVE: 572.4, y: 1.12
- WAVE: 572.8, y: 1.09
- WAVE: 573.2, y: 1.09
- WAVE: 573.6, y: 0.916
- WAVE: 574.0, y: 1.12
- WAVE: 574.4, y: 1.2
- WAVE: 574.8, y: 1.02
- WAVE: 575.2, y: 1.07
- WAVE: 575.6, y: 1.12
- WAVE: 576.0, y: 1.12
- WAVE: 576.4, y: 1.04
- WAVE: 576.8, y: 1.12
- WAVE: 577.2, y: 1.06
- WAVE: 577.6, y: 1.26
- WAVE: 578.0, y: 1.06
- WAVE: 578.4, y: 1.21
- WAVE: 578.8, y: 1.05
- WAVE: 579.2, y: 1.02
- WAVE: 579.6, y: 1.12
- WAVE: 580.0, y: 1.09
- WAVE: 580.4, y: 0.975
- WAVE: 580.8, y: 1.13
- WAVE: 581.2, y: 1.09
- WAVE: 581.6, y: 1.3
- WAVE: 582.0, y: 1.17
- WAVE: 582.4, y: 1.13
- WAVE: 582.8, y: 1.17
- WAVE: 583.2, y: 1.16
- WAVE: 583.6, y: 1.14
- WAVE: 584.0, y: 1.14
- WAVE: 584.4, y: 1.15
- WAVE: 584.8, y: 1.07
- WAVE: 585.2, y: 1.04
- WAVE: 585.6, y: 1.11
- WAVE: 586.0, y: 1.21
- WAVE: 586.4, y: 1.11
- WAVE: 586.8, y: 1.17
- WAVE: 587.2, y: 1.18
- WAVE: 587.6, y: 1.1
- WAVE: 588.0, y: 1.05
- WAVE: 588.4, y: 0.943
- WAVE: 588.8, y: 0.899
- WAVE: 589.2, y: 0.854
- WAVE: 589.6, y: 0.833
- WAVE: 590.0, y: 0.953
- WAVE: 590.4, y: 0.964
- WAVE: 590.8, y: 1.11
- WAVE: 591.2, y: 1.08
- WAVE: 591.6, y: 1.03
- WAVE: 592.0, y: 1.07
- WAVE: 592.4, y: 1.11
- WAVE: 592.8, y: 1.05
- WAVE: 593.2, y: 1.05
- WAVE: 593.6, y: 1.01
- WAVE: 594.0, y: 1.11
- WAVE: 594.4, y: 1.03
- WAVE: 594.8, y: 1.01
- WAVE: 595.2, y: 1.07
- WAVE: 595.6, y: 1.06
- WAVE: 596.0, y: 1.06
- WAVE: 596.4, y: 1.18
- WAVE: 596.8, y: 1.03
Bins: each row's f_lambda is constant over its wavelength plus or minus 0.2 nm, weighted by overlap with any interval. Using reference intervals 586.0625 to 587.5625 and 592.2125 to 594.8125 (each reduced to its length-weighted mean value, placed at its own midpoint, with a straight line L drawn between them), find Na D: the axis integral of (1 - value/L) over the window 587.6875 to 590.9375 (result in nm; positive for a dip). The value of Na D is 0.48 nm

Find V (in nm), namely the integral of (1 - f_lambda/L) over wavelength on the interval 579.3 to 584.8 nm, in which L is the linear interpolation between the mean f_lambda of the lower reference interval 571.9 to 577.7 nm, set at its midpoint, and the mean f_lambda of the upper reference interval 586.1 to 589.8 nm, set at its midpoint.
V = -0.407 nm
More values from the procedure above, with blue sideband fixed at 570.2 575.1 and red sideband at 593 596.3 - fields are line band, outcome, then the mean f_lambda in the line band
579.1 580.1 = -0.01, 1.08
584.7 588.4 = -0.16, 1.11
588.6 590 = 0.24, 0.875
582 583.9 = -0.15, 1.15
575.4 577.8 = -0.11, 1.12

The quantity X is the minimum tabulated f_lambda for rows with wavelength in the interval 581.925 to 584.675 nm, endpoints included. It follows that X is 1.13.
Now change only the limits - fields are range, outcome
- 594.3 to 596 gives 1.01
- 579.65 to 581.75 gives 0.975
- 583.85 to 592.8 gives 0.833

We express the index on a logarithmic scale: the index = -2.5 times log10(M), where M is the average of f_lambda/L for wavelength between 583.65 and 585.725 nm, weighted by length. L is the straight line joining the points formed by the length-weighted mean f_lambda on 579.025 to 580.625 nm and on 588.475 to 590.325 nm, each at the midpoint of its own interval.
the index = -0.14 mag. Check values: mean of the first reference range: 1.05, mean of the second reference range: 0.894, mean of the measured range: 1.1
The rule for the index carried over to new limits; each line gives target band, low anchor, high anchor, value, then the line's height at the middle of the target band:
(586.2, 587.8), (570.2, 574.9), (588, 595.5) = -0.11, 1.03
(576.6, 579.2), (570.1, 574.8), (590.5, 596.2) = -0.04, 1.07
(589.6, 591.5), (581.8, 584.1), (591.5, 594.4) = 0.08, 1.08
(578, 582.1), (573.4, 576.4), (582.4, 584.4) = 0.01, 1.12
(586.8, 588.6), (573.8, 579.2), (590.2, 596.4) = 0.00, 1.07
